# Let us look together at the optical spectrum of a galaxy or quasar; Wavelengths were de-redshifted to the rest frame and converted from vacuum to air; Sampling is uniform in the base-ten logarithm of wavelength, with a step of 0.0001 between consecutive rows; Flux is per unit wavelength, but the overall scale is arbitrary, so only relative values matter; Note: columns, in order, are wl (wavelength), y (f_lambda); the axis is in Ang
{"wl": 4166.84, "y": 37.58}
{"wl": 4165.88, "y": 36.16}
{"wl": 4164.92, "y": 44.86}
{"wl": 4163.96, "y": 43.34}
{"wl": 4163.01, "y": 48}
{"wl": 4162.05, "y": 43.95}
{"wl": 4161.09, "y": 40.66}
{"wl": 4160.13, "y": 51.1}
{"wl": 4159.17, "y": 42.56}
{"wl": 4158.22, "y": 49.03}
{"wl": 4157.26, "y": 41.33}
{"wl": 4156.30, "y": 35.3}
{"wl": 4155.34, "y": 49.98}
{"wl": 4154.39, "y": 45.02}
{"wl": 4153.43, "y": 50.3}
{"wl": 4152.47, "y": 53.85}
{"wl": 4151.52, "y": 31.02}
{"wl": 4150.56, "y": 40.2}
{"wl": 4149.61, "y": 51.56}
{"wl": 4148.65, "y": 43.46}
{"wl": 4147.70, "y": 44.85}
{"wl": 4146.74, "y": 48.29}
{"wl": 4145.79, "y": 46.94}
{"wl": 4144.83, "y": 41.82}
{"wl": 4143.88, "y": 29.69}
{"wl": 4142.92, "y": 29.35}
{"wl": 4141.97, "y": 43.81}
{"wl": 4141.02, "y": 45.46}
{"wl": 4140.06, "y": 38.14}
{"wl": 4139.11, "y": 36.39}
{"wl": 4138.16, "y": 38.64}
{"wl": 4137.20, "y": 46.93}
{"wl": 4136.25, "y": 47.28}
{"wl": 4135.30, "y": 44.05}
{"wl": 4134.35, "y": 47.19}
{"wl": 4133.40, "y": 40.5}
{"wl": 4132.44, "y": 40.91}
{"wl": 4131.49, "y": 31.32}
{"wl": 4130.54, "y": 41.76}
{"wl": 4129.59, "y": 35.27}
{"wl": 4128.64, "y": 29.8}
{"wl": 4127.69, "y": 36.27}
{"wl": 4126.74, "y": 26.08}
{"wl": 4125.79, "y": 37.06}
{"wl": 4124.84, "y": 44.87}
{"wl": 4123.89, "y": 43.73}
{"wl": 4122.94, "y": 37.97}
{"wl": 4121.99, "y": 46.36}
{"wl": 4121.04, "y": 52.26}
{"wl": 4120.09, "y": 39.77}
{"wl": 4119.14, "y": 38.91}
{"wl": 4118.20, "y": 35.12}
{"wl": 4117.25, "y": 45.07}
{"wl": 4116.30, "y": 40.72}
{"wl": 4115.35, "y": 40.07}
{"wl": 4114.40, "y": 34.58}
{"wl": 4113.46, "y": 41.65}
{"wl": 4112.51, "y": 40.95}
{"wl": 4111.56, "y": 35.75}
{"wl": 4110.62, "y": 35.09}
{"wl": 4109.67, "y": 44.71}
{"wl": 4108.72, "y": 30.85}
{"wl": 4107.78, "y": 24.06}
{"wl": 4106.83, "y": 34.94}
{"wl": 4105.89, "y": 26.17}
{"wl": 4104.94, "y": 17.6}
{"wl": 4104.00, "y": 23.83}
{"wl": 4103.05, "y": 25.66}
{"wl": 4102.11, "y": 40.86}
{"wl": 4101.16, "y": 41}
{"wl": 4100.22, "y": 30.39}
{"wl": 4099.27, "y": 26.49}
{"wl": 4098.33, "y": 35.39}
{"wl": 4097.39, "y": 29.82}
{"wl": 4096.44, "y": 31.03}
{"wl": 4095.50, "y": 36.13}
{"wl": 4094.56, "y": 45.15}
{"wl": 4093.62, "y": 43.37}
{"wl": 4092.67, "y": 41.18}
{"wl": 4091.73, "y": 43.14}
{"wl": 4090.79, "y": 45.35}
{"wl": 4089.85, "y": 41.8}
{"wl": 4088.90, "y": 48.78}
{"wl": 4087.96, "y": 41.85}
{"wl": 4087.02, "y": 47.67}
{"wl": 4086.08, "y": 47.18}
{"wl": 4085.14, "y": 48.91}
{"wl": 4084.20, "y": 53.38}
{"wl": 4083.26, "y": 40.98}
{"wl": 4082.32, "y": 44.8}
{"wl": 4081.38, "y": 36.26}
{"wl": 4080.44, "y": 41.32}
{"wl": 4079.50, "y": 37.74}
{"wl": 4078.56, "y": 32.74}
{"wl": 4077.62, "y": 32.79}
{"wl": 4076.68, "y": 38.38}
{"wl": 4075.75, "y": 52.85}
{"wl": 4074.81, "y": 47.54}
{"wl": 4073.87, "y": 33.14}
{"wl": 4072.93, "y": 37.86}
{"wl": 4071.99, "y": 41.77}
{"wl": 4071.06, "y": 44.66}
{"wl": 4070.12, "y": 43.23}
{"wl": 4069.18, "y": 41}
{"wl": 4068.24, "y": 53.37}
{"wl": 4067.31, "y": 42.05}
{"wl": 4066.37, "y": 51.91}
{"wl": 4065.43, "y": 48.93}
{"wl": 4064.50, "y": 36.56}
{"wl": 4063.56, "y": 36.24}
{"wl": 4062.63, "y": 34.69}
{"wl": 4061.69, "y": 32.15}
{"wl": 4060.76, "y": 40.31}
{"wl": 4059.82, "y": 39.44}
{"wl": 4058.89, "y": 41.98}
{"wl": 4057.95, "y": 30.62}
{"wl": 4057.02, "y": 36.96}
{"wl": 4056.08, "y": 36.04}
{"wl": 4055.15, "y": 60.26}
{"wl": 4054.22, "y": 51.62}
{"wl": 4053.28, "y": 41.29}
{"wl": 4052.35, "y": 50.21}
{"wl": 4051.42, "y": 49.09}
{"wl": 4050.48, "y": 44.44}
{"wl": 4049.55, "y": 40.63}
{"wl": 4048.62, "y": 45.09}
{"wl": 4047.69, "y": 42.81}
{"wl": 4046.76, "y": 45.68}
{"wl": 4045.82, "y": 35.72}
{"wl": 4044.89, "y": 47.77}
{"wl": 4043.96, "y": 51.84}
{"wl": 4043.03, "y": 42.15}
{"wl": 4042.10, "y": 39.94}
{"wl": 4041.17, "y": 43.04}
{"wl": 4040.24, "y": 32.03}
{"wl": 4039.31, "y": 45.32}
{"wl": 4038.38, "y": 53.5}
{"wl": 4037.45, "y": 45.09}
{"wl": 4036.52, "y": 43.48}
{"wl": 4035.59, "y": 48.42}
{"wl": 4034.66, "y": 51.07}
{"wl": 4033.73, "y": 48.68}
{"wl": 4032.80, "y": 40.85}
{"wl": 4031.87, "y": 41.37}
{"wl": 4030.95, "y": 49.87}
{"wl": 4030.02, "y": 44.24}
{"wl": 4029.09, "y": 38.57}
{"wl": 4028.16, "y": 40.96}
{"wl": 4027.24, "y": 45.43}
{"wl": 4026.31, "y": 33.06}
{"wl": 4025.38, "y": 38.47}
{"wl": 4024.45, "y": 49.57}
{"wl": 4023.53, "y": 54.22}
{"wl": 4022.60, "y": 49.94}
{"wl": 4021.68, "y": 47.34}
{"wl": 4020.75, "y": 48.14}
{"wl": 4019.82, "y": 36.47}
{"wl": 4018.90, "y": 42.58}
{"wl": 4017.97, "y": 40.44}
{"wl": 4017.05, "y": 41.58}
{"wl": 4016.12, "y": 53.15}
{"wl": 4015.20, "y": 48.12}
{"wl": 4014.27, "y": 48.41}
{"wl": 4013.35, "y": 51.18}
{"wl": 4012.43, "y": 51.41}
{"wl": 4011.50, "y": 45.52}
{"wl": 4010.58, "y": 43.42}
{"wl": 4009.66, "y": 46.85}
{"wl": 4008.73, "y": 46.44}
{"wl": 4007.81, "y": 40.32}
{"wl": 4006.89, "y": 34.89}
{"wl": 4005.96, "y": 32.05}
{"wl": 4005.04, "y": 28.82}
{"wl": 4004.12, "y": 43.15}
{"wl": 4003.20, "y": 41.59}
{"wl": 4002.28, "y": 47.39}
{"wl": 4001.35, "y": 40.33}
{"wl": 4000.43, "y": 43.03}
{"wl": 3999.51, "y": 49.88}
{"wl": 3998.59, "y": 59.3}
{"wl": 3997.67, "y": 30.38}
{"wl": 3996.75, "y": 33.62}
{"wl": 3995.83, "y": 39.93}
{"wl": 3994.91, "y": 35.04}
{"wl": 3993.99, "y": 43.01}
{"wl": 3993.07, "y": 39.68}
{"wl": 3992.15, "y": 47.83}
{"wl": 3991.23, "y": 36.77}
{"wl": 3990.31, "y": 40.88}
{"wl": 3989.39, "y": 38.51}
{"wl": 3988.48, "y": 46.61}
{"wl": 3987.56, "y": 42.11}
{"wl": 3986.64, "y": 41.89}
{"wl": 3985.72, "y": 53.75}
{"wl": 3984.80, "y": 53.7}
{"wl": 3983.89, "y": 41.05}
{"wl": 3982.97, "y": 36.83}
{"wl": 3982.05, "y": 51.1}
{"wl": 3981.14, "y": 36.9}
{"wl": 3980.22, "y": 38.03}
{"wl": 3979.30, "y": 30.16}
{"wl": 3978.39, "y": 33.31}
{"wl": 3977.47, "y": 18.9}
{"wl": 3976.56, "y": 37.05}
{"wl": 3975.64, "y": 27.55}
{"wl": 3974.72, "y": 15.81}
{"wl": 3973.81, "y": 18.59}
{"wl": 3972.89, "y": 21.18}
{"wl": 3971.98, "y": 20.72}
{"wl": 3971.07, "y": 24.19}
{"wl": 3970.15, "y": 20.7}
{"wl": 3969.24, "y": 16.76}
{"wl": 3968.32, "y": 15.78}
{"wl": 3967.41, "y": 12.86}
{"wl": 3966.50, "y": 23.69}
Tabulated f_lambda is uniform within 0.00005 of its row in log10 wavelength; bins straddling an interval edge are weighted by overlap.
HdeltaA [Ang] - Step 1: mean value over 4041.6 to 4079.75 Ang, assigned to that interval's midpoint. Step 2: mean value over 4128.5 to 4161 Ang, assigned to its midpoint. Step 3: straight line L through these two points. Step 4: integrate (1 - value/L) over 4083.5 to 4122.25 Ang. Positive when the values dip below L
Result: 3.6 Ang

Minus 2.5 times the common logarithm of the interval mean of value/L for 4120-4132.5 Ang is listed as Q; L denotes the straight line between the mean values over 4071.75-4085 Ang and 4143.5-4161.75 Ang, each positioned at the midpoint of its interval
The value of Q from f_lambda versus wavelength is 0.11 mag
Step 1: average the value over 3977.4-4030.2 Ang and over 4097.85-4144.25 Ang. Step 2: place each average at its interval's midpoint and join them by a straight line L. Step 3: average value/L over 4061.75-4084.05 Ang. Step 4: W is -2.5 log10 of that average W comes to -0.05 mag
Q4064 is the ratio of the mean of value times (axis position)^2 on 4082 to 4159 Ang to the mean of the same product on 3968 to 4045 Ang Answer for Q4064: 1.04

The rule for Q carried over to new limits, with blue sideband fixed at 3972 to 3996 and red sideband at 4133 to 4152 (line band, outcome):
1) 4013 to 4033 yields -0.176 mag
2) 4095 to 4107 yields 0.302 mag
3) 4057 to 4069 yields -0.033 mag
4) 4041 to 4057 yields -0.158 mag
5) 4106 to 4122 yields 0.070 mag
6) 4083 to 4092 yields -0.152 mag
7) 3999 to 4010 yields -0.103 mag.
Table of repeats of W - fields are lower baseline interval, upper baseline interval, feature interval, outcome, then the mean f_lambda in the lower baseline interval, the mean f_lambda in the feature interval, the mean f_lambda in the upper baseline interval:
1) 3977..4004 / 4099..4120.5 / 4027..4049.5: -0.15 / 41.1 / 44.2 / 34.6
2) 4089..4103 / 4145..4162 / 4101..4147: 0.09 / 37.8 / 38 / 44.9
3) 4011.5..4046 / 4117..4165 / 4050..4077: 0.03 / 45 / 42.7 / 41.9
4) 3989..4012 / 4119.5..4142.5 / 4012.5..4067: -0.08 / 41.2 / 44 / 40.5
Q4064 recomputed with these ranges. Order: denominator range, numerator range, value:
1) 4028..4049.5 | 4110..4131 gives 0.92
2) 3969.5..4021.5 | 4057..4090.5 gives 1.11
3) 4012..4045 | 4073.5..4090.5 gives 0.97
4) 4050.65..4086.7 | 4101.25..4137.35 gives 0.91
